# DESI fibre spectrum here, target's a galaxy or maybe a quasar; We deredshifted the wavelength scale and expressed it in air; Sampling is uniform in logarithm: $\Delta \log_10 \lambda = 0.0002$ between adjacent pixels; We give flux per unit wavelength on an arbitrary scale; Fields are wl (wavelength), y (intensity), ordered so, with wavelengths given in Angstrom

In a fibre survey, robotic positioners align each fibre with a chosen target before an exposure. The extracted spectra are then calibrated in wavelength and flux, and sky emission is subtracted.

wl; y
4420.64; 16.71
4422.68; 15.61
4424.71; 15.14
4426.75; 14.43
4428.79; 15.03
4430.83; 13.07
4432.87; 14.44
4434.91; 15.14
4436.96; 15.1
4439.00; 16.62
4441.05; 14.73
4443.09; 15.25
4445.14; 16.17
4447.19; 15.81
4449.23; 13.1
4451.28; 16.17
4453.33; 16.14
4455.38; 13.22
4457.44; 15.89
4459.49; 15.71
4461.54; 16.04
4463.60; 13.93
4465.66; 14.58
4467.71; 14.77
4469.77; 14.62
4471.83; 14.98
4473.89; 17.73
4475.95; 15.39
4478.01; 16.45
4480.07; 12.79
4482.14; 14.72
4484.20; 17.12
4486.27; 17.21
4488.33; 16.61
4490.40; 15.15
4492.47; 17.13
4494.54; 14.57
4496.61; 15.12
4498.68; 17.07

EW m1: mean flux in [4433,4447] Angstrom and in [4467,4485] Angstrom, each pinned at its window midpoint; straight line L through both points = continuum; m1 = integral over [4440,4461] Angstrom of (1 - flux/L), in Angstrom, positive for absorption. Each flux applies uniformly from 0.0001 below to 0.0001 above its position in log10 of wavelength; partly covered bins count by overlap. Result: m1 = 0.26 Angstrom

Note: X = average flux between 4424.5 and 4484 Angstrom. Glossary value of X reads 15.1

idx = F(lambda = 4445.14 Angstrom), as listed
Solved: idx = 16.17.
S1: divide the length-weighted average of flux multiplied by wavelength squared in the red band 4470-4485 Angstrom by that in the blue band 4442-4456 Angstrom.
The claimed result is 1.0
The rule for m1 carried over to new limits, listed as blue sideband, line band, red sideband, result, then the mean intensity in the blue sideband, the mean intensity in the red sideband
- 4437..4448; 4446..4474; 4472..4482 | 0.79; 15.7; 15.5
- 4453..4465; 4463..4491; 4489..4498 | -0.21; 15.1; 15.6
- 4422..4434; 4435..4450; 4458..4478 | -0.40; 14.6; 15.4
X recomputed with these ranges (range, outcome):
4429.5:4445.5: 15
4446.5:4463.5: 15.2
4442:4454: 15.4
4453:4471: 14.9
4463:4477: 15.2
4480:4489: 16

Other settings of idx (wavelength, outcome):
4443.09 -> 15.25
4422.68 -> 15.61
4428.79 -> 15.03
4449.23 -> 13.1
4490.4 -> 15.15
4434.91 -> 15.14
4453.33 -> 16.14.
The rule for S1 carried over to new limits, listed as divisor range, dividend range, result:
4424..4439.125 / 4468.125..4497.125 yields 1.09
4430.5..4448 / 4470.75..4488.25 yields 1.06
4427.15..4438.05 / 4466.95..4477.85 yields 1.09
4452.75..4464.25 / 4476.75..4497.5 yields 1.05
